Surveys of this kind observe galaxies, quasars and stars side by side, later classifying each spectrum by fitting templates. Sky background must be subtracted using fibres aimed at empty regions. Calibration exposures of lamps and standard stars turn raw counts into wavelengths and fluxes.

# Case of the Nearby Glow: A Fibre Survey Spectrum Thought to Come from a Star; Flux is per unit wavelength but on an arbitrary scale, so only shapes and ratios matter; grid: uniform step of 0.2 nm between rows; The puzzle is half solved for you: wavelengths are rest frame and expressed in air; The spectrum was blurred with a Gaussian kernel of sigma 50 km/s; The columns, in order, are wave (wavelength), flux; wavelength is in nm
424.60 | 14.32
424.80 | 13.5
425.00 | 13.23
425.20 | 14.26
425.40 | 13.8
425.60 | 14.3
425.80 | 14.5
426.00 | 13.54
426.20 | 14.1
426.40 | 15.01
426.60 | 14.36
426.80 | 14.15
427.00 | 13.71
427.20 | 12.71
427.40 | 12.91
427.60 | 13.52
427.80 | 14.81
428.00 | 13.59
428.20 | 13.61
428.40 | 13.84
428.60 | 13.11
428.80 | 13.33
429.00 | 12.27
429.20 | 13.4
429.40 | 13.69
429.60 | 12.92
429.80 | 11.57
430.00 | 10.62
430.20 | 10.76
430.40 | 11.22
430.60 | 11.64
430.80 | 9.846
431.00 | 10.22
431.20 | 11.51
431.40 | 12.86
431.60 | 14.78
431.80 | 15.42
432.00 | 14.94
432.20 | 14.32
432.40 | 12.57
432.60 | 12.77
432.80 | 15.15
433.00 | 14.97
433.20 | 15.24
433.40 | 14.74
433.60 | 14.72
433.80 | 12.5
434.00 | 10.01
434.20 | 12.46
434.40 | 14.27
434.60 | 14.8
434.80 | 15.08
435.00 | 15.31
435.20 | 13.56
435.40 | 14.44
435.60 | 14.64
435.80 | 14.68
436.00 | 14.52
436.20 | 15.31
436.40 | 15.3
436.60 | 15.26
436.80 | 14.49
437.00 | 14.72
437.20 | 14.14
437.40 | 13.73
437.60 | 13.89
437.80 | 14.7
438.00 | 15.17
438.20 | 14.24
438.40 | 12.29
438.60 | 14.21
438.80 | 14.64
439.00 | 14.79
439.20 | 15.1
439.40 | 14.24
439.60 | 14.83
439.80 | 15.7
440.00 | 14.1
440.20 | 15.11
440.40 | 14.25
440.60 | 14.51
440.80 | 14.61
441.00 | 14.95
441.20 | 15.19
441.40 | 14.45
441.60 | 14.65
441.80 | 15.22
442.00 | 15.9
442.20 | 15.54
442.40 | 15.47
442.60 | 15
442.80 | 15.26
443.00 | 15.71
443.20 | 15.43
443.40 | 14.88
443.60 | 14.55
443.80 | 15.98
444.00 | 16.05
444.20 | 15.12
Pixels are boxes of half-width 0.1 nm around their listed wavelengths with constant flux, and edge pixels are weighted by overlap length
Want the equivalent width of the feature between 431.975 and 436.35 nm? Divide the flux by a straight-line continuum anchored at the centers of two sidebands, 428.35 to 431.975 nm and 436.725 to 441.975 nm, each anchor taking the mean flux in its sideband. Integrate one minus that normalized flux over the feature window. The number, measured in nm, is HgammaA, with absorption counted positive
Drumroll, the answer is -0.26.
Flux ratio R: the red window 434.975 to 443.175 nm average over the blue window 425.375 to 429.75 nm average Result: 1.08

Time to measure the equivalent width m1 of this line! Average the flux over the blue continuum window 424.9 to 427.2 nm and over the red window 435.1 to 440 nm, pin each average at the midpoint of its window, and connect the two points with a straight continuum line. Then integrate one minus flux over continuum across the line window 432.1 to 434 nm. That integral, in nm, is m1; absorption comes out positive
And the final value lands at 0.06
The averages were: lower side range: 14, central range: 13.9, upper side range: 14.5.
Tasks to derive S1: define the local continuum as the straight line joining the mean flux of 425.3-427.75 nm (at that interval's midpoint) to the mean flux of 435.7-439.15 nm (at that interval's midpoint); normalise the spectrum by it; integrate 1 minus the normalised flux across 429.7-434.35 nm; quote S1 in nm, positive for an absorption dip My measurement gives 0.45 nm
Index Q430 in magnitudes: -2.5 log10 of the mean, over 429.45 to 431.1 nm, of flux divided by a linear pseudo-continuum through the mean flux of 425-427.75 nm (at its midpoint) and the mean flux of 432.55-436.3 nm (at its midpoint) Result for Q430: 0.25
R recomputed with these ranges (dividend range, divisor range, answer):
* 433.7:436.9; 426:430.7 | 1.08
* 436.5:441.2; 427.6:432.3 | 1.13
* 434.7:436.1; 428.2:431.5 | 1.21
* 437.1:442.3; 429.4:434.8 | 1.12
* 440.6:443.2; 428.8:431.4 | 1.29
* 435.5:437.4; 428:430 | 1.13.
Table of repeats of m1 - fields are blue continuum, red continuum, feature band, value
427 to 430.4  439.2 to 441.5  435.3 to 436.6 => -0.07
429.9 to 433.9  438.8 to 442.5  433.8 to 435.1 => 0.00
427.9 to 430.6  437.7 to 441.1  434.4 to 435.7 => -0.09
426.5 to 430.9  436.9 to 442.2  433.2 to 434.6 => 0.03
